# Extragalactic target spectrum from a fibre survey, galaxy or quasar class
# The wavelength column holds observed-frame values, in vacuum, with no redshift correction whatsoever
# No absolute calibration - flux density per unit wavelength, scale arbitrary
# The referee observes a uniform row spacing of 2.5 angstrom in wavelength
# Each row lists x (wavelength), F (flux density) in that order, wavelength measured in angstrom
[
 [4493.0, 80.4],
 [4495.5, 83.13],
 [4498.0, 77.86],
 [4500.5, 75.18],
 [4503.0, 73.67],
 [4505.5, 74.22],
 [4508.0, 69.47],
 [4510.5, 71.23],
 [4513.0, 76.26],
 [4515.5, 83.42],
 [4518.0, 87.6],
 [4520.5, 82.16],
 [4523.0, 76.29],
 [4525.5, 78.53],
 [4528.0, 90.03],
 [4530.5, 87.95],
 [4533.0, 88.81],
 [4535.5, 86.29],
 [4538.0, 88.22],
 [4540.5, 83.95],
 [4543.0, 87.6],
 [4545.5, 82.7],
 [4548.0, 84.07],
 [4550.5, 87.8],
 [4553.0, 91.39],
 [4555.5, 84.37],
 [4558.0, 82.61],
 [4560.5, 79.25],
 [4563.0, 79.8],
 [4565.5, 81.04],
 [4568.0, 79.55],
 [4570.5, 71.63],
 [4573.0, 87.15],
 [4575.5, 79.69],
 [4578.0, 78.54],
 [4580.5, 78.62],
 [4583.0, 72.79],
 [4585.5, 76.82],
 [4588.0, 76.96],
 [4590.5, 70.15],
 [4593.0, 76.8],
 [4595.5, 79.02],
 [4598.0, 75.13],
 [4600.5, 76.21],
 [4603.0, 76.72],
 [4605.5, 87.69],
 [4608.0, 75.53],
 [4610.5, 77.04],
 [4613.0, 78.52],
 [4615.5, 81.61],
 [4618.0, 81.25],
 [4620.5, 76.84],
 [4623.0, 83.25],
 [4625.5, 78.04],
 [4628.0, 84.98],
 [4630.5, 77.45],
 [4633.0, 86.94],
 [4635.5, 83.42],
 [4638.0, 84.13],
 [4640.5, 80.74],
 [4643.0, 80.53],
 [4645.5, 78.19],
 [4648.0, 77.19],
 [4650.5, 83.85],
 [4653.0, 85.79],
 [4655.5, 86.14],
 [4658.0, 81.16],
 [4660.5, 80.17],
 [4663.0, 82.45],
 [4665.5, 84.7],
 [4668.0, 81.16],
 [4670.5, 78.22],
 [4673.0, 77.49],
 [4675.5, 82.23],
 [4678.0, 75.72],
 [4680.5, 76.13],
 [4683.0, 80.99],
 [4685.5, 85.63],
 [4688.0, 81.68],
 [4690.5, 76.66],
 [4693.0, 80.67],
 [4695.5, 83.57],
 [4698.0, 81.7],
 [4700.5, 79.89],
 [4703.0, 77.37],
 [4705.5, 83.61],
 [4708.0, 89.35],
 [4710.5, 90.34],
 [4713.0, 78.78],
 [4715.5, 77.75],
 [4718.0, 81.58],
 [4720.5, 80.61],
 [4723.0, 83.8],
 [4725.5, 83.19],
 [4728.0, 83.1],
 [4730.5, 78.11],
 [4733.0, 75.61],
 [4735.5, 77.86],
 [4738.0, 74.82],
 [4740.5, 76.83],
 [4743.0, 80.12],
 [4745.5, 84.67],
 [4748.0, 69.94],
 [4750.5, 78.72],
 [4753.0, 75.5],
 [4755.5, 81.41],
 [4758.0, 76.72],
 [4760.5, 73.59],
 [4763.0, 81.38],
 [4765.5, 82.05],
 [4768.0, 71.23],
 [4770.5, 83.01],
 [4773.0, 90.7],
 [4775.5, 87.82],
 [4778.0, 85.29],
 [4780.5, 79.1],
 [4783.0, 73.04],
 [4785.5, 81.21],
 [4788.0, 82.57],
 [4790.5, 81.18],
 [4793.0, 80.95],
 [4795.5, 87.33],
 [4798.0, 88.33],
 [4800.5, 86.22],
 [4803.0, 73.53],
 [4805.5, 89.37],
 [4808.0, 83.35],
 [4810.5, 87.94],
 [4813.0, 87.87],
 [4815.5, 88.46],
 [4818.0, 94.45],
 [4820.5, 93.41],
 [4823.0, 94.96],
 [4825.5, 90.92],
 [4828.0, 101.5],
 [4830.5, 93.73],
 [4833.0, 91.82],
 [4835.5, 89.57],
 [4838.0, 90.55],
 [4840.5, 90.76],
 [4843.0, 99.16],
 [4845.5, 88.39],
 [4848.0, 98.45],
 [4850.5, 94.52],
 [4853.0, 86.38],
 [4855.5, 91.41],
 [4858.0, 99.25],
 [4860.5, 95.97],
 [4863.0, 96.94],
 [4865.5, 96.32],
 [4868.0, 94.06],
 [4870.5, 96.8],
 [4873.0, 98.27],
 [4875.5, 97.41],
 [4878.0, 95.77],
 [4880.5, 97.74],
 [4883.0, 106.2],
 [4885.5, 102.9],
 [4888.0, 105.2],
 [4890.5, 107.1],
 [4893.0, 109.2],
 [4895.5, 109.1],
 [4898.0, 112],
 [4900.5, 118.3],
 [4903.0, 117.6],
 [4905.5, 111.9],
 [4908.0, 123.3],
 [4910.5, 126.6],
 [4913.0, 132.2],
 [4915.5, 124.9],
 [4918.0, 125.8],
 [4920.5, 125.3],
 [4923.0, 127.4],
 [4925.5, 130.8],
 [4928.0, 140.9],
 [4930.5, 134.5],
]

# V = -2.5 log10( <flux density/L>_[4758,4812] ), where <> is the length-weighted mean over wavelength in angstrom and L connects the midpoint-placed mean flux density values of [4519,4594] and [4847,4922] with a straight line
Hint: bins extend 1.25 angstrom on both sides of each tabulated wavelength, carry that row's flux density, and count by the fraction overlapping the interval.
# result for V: 0.20 mag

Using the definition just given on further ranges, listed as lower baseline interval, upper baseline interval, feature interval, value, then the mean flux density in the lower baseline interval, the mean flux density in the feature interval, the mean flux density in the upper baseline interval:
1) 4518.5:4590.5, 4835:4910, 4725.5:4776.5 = 0.18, 82.2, 79.2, 101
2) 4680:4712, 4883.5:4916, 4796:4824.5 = 0.15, 82.2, 88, 115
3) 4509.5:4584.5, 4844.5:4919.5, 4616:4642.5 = 0.08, 82.3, 81.7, 105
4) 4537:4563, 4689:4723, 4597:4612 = 0.08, 84.9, 78.1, 81.8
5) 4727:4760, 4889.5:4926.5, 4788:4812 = 0.10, 77.8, 84.2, 120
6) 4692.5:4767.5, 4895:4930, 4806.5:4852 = 0.13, 80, 92.2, 124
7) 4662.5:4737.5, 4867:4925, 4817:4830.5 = 0.06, 80.9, 94.9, 112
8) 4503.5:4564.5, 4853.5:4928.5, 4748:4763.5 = 0.28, 82.6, 77.1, 110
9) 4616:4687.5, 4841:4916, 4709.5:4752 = 0.12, 81.3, 79.7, 104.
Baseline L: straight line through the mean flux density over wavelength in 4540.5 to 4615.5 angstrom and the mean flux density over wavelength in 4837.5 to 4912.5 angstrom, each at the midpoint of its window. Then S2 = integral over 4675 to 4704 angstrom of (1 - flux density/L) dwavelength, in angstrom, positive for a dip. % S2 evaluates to 2.69 angstrom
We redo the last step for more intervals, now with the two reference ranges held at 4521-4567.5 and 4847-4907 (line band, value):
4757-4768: 2.1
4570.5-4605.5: 3.7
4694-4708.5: 1.6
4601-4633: 2.9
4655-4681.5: 3.0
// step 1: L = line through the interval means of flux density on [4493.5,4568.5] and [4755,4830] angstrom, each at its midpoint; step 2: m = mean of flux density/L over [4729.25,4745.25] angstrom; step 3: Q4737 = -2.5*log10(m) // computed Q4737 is 0.09 mag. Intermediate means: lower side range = 81.8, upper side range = 84.8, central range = 77.7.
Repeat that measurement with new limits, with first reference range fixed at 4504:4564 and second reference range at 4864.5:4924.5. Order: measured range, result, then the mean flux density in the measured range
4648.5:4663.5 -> 0.115 mag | 83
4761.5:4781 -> 0.222 mag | 82.6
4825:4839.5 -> 0.142 mag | 93.1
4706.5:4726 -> 0.167 mag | 83.2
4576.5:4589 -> 0.129 mag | 76.8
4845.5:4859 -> 0.155 mag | 93.4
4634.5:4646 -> 0.119 mag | 81.6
